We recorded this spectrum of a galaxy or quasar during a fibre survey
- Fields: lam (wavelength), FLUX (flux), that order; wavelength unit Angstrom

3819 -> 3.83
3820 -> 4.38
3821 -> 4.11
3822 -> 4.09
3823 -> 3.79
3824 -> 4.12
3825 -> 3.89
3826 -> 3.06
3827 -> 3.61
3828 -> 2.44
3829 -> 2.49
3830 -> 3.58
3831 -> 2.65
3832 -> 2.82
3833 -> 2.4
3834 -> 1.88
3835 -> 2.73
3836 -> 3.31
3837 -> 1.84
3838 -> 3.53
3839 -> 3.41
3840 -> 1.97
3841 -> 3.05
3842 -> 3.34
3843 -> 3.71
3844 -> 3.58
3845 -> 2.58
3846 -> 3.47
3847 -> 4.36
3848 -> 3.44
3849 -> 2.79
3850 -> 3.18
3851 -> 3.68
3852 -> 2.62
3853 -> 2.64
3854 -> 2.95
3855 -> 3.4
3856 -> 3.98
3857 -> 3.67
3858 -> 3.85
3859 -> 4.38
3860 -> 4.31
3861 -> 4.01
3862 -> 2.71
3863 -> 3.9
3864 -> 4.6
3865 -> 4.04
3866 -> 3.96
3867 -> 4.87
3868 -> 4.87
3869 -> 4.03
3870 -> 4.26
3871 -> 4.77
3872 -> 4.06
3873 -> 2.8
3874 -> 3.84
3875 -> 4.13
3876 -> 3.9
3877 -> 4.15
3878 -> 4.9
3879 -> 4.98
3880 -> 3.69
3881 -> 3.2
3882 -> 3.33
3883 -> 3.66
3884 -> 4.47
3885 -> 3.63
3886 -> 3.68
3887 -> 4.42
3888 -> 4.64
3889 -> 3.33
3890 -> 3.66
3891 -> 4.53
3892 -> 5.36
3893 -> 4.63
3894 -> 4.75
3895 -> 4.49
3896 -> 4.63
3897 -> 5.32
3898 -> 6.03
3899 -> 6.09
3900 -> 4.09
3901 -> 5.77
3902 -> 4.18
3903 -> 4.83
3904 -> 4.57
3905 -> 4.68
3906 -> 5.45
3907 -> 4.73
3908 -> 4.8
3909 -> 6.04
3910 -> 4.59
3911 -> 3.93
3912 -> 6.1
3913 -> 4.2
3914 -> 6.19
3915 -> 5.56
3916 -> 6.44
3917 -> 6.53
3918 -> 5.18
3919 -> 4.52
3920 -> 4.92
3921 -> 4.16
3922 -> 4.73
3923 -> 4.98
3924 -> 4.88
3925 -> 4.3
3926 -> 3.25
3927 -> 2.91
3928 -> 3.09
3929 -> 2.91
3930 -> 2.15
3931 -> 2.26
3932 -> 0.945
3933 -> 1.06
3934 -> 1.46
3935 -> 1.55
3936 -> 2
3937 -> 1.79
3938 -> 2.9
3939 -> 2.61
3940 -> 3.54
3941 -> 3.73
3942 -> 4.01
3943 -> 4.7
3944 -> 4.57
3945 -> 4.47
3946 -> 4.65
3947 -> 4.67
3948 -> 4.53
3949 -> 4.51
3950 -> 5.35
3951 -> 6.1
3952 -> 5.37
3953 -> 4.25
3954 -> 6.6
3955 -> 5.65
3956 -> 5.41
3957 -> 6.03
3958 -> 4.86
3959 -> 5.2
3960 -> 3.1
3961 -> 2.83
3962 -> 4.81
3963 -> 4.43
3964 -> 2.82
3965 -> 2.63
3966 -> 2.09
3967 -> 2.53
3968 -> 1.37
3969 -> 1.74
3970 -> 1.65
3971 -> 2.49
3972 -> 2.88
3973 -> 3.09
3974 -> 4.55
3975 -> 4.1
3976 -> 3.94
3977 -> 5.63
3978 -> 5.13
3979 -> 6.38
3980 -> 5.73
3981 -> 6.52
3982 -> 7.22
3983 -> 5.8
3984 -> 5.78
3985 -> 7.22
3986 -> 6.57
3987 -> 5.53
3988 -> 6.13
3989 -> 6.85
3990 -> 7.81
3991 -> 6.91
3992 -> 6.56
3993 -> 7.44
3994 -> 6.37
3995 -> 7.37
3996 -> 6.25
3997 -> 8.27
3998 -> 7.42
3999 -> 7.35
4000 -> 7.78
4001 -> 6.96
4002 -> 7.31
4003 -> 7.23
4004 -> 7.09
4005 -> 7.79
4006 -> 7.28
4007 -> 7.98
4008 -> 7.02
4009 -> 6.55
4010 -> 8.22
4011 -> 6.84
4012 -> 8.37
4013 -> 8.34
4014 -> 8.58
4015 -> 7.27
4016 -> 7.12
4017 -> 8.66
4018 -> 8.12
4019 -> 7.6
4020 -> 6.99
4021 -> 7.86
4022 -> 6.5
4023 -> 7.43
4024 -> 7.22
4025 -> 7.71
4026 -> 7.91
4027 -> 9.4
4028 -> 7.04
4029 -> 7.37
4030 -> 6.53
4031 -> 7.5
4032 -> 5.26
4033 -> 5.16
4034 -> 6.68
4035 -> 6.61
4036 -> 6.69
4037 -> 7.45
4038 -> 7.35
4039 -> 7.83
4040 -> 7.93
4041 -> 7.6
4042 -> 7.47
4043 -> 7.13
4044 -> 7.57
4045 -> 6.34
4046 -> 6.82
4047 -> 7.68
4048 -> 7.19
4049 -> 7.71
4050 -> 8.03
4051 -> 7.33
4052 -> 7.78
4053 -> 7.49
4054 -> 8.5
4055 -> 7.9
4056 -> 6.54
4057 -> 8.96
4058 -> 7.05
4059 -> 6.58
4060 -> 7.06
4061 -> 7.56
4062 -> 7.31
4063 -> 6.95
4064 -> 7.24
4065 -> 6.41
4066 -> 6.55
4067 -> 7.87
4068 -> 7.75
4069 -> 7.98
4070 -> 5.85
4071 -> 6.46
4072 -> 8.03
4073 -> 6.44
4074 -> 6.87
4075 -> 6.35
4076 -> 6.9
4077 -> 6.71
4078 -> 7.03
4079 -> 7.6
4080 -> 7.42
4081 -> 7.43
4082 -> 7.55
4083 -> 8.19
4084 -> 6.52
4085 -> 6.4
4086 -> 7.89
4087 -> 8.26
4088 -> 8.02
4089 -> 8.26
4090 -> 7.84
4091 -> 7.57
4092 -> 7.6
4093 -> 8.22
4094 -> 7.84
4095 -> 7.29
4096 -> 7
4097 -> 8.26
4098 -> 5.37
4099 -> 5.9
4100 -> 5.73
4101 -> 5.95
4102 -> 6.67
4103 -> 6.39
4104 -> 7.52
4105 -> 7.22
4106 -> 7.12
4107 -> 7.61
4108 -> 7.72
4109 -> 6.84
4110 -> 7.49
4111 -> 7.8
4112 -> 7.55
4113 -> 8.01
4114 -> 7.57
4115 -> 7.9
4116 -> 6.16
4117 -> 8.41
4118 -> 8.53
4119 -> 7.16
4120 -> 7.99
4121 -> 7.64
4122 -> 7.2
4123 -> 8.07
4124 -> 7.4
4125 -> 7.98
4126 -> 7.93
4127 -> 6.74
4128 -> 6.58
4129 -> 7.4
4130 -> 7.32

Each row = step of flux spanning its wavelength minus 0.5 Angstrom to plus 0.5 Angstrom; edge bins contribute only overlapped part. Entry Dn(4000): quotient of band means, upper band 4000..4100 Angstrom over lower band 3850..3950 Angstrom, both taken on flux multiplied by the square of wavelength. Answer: 1.92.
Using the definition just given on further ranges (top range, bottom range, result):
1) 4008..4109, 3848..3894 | 2.04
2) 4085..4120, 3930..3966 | 2.08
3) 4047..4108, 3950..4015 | 1.32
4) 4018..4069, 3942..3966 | 1.66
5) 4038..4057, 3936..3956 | 1.80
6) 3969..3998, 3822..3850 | 1.96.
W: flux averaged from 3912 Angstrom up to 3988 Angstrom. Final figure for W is 4.22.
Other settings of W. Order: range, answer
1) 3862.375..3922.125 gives 4.59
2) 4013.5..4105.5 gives 7.27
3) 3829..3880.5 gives 3.55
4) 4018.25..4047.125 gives 7.2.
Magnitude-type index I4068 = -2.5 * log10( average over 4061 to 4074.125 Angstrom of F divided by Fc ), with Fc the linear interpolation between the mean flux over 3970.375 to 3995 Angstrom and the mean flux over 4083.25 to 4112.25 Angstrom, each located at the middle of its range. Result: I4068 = -0.04 mag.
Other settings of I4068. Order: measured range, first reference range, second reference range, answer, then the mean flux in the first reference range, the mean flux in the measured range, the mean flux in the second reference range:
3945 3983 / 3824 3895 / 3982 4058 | 0.344 mag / 3.64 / 4.37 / 7.28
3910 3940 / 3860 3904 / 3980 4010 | 0.373 mag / 4.31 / 3.72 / 6.98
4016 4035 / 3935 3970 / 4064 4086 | -0.244 mag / 3.93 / 7.25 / 7.09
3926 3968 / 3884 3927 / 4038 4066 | 0.457 mag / 4.8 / 3.65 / 7.39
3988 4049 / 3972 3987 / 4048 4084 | -0.168 mag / 5.46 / 7.31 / 7.28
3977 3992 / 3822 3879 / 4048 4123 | -0.123 mag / 3.52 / 6.38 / 7.33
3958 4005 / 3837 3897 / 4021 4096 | 0.122 mag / 3.84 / 5.34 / 7.31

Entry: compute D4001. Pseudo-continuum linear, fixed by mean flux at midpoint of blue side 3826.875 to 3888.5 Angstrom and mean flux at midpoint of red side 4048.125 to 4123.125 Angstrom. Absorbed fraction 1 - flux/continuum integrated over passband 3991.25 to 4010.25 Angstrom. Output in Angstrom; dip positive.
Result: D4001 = -4.3 Angstrom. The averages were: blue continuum 3.57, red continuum 7.33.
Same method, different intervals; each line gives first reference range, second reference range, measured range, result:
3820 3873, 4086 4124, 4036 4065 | -3.7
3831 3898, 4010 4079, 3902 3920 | -1.9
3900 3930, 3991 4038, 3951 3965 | 2.7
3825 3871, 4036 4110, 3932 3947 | 5.8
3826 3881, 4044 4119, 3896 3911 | -2.4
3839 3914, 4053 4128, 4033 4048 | -1.3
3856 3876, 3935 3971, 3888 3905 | -3.3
